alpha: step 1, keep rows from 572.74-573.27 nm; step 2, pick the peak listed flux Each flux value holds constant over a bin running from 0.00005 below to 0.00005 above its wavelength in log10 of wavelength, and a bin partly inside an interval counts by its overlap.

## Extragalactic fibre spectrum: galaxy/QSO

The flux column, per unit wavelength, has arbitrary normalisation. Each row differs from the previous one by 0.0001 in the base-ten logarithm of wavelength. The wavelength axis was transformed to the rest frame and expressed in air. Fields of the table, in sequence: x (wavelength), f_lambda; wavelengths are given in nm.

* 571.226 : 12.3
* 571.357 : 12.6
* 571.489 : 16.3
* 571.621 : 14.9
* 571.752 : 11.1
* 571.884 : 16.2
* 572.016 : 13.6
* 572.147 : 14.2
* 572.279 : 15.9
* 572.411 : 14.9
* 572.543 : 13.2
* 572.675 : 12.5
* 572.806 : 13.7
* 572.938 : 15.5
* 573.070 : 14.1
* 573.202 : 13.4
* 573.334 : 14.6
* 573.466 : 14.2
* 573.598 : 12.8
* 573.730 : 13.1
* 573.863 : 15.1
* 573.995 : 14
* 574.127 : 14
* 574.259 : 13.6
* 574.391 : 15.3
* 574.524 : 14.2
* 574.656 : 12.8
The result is 15.5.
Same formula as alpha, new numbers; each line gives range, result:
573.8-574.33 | 15.1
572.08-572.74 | 15.9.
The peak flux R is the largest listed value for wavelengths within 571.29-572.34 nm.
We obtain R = 16.3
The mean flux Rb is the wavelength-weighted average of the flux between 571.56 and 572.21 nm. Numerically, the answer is 14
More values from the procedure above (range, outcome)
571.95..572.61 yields 14.4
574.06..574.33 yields 13.9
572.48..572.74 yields 12.8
